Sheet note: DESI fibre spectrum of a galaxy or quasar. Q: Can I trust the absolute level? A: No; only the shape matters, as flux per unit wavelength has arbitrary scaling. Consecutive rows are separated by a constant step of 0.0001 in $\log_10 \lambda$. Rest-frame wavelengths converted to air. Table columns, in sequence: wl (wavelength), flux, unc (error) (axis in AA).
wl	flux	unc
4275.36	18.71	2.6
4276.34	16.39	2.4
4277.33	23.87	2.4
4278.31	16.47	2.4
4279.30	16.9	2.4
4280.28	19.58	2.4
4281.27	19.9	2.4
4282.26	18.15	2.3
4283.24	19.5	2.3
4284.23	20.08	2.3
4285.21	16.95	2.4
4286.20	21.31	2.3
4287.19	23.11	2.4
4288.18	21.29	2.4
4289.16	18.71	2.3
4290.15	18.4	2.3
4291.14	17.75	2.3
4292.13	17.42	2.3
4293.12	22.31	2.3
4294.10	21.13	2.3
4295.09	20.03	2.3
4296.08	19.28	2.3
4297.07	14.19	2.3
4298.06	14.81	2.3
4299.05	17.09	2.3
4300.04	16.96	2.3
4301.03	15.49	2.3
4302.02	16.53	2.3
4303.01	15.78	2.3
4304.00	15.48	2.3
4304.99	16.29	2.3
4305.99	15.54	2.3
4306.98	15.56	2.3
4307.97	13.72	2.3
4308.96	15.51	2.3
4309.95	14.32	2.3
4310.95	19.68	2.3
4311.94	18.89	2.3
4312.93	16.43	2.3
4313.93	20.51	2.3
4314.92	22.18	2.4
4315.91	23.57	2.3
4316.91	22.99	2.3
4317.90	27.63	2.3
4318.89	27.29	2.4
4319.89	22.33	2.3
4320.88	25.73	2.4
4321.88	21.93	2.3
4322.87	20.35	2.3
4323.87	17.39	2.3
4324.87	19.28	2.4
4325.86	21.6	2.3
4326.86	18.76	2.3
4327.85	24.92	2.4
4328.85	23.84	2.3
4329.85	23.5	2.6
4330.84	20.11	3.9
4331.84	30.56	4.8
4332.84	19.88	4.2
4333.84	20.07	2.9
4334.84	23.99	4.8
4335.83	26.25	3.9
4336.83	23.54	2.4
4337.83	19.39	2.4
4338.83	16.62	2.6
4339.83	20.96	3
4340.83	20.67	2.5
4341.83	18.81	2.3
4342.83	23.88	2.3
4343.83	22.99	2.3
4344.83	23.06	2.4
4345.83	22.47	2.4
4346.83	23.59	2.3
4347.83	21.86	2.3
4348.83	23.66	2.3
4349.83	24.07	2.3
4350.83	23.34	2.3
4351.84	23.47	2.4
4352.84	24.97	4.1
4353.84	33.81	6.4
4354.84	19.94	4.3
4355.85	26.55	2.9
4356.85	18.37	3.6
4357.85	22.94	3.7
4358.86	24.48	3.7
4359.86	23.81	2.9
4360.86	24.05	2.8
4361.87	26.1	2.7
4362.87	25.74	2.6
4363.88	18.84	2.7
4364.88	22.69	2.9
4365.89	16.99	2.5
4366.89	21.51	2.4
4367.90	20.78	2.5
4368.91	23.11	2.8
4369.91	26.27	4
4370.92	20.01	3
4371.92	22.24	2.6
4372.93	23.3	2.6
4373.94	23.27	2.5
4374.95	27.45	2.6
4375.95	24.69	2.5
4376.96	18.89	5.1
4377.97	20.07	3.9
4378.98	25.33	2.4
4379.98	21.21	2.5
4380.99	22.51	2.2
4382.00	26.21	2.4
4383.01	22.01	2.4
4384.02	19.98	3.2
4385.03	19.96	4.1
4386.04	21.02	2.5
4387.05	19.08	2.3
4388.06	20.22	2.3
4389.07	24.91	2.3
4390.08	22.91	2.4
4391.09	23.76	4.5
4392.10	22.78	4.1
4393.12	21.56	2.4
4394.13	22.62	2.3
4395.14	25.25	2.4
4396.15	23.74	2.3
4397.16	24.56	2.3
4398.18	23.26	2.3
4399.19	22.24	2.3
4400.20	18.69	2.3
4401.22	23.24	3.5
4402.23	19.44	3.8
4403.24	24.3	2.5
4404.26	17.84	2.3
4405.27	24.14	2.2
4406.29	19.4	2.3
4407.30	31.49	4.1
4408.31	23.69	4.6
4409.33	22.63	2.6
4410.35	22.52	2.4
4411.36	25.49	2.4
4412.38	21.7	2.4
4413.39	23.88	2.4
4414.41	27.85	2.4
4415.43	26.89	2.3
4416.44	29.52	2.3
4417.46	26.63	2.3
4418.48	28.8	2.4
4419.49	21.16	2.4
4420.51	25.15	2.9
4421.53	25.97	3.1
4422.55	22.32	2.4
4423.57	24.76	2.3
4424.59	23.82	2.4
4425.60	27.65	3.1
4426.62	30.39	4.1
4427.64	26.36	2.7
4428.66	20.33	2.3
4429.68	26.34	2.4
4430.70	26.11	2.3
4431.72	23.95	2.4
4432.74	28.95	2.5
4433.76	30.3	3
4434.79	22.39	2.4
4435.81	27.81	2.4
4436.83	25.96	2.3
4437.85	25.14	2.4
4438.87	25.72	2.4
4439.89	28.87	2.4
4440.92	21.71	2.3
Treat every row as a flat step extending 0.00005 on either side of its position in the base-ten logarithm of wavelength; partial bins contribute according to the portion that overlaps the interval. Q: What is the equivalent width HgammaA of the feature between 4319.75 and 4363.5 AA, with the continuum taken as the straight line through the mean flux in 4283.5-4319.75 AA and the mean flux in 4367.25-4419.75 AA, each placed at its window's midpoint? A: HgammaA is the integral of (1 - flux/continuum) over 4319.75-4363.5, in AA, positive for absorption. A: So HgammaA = -4.5 AA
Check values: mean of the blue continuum 18.8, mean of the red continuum 23.2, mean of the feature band 22.8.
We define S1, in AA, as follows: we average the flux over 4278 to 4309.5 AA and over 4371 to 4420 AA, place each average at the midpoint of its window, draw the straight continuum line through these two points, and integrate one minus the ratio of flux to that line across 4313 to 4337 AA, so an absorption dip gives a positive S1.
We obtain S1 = -3.98 AA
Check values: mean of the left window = 17.9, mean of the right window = 23.2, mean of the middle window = 22.7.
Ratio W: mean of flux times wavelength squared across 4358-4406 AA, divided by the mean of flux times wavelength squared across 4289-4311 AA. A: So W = 1.38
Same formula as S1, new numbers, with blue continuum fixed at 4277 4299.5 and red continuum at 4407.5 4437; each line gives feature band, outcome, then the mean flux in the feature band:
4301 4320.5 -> 1.2 AA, 18.9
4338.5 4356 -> -0.9 AA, 23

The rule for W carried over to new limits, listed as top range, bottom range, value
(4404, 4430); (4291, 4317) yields 1.49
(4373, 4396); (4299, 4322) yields 1.22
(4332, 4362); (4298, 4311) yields 1.48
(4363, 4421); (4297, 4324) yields 1.27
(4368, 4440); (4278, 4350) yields 1.24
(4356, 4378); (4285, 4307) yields 1.30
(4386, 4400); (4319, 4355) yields 1.03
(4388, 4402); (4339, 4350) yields 1.06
